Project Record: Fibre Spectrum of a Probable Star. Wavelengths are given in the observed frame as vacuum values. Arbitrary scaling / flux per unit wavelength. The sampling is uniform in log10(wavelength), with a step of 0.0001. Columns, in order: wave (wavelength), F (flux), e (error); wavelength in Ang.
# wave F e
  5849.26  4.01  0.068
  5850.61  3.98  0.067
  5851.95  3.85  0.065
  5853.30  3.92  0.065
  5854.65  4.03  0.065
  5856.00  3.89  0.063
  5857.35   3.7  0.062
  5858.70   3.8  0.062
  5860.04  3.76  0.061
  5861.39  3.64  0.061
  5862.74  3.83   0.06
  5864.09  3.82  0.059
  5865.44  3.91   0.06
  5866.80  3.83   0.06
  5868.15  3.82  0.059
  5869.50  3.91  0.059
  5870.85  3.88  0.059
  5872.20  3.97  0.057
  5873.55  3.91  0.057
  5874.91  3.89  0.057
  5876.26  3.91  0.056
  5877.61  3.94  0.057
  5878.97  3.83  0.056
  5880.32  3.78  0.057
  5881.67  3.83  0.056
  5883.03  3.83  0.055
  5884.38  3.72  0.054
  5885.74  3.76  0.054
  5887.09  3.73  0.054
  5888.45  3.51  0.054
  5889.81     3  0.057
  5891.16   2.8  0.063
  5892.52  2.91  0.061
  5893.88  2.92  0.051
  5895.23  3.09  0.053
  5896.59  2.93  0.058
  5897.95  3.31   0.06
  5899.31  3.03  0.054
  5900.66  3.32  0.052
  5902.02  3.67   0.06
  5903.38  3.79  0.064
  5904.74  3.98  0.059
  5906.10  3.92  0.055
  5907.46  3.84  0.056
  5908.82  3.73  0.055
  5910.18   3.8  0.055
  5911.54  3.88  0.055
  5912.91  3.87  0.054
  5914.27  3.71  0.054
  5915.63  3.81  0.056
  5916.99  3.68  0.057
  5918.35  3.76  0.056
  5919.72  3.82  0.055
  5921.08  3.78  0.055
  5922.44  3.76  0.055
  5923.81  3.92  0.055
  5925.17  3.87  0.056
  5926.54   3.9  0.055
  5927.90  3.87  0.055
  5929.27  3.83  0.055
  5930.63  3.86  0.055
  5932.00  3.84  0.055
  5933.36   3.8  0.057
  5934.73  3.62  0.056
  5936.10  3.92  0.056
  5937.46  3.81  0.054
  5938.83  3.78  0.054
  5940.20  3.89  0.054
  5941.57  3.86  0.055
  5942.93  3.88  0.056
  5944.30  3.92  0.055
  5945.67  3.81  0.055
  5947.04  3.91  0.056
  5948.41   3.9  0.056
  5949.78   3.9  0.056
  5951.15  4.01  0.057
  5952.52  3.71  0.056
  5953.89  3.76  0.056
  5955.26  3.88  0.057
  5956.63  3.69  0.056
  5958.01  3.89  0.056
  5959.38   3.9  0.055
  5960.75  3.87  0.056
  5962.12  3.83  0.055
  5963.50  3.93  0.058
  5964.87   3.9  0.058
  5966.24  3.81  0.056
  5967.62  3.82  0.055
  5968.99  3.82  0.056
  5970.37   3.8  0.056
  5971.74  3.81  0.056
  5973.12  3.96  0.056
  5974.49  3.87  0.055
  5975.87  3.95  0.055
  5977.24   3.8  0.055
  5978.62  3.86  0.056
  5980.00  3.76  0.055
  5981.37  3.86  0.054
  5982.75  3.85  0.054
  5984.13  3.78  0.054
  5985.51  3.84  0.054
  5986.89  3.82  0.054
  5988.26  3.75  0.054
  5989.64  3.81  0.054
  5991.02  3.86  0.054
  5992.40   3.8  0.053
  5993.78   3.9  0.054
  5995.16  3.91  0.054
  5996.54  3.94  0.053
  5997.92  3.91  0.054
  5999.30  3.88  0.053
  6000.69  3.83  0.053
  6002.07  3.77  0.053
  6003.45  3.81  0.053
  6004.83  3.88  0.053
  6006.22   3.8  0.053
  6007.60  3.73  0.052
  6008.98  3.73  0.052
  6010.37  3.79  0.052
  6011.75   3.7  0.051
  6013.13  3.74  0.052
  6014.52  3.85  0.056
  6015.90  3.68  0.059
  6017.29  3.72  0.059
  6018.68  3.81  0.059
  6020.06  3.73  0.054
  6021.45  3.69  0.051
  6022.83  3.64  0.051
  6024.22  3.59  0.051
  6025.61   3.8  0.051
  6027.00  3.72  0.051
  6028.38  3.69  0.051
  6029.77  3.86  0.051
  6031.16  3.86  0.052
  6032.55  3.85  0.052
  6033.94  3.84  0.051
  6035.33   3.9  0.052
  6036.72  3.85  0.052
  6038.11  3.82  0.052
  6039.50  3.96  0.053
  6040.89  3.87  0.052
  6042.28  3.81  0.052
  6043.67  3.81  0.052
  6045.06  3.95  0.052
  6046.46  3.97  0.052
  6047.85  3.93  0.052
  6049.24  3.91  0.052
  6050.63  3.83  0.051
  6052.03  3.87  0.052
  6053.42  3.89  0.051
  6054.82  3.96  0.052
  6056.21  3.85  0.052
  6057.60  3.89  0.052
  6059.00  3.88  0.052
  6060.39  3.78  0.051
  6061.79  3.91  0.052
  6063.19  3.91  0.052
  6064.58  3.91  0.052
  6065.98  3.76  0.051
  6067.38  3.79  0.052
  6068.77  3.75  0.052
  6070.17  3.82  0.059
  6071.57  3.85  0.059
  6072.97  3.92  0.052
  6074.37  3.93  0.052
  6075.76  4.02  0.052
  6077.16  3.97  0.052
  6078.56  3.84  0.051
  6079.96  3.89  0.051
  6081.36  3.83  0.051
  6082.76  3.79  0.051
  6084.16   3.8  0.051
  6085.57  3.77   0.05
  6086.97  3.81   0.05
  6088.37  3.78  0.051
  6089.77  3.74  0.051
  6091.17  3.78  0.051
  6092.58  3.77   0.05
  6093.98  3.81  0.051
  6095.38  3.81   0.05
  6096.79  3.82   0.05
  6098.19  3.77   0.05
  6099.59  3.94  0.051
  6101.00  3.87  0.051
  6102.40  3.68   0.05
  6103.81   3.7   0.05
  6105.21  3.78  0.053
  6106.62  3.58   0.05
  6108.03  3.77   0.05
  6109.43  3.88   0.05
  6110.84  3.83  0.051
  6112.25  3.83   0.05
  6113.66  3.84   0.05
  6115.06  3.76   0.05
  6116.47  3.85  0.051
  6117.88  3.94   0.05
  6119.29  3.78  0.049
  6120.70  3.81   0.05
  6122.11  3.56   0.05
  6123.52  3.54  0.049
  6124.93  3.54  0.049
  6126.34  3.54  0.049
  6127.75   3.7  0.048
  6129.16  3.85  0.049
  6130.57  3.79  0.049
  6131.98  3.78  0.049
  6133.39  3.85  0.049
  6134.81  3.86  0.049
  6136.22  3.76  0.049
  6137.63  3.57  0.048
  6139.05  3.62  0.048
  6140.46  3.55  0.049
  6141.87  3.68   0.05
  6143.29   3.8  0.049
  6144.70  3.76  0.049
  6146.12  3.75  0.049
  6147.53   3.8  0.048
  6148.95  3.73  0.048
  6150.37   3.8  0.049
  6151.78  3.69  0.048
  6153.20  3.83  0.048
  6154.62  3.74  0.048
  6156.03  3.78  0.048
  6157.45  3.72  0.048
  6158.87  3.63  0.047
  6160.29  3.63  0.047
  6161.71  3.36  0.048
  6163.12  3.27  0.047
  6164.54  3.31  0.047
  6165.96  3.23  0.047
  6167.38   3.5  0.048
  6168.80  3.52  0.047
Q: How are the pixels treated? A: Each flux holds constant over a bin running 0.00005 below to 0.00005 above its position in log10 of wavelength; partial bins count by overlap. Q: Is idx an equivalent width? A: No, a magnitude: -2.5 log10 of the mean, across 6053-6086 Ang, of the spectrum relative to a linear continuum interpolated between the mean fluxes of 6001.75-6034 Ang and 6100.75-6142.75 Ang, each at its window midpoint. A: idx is -0.03 mag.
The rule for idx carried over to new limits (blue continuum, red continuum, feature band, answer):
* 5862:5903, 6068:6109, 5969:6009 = -0.04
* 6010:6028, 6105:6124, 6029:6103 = -0.03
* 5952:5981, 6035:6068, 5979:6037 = 0.02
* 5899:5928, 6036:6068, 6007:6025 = 0.04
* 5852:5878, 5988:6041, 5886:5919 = 0.10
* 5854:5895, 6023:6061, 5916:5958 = -0.02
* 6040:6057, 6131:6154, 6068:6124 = 0.00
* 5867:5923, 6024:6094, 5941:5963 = -0.04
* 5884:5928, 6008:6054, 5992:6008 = -0.03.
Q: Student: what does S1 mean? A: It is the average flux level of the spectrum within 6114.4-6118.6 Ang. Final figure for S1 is 3.85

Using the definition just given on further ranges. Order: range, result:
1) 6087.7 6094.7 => 3.78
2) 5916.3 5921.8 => 3.76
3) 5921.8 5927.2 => 3.86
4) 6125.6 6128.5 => 3.63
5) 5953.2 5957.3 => 3.78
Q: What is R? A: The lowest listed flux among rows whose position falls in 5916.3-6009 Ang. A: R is 3.62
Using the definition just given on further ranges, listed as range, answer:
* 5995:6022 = 3.68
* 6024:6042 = 3.59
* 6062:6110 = 3.58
